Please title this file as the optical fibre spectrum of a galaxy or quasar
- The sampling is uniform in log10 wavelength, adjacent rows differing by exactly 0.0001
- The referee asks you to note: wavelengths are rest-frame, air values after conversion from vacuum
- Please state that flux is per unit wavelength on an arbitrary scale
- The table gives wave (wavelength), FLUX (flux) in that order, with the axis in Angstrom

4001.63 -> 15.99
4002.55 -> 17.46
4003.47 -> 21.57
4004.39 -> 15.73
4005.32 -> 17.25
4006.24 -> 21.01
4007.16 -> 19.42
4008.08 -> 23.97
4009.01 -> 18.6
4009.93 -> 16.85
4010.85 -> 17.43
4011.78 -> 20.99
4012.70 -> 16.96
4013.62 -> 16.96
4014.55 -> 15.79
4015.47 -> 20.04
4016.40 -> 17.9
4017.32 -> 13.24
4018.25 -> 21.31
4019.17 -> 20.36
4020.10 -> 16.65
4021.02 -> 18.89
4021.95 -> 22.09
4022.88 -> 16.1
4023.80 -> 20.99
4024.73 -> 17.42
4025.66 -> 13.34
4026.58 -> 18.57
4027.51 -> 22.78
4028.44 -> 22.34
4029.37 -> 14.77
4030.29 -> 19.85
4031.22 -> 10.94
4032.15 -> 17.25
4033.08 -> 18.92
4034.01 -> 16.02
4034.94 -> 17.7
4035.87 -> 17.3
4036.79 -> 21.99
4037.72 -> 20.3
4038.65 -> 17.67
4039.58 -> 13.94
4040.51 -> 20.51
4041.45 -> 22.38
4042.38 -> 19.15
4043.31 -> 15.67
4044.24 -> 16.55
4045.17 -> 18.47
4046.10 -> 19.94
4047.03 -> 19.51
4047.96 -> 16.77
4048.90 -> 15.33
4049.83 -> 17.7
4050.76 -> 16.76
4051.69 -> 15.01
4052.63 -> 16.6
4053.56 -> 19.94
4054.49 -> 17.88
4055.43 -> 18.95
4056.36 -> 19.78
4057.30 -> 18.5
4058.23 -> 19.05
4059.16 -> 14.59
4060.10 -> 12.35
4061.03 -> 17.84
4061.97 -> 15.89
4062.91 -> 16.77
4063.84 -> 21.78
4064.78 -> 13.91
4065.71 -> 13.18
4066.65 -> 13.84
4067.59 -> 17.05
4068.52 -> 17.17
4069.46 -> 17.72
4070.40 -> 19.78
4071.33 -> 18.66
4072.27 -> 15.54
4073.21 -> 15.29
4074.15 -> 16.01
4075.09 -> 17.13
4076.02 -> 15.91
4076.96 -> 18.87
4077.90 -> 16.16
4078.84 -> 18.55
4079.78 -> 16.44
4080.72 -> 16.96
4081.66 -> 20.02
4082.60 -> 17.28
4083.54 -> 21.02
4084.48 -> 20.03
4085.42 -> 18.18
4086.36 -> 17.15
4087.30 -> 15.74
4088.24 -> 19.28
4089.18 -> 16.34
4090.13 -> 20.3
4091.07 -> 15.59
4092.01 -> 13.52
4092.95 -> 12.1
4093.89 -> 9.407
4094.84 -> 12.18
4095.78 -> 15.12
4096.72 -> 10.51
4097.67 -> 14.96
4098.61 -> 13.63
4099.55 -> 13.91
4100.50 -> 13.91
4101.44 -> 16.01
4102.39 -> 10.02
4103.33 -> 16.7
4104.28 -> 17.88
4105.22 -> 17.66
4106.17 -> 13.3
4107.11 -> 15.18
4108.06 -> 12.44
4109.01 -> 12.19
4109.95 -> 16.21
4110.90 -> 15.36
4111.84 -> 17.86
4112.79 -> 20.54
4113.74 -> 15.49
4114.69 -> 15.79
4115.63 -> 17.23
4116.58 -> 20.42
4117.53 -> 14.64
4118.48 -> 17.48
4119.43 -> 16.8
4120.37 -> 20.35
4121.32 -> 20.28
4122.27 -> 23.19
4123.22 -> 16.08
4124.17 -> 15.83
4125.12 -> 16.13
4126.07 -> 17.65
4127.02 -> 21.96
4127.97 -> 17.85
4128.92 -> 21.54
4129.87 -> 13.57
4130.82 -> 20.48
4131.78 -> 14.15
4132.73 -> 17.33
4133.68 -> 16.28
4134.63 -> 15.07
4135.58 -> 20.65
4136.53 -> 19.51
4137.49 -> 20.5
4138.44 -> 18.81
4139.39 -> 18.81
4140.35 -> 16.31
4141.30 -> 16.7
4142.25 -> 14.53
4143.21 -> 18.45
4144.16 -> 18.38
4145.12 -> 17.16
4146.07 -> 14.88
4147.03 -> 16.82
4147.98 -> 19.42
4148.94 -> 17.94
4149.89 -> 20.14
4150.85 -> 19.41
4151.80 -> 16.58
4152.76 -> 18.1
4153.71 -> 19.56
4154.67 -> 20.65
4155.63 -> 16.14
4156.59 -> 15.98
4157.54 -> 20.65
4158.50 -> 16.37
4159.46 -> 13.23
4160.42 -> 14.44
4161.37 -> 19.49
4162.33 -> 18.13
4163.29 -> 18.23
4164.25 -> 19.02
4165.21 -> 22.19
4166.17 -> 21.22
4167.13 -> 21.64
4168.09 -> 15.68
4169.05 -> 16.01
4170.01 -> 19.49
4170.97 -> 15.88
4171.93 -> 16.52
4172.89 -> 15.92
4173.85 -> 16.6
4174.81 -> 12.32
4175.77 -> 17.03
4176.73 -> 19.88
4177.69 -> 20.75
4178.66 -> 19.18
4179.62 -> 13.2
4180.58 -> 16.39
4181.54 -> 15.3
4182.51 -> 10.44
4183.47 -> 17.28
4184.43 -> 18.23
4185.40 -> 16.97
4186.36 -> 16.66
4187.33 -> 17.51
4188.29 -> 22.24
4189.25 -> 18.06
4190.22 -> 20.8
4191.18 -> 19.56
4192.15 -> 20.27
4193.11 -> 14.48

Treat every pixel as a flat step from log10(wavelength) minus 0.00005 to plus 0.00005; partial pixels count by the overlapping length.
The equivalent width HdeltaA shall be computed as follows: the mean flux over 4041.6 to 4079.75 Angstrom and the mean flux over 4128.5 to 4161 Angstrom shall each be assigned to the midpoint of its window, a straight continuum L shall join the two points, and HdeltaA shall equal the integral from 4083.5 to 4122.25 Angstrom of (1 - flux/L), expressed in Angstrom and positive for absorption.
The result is 3.2 Angstrom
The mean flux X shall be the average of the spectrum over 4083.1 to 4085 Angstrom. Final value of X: 20.5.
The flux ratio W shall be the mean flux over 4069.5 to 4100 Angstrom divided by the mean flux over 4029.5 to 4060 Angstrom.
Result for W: 0.92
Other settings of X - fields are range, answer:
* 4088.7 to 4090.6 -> 18.3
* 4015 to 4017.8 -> 17.1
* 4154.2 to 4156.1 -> 18.4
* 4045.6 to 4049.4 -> 17.9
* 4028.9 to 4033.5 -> 16.3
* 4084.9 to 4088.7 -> 17.6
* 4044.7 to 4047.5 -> 19.3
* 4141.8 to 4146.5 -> 16.7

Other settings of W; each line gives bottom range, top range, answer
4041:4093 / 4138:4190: 1.01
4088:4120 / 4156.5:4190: 1.14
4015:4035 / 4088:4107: 0.81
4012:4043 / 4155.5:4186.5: 0.94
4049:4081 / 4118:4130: 1.09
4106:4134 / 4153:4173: 1.05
